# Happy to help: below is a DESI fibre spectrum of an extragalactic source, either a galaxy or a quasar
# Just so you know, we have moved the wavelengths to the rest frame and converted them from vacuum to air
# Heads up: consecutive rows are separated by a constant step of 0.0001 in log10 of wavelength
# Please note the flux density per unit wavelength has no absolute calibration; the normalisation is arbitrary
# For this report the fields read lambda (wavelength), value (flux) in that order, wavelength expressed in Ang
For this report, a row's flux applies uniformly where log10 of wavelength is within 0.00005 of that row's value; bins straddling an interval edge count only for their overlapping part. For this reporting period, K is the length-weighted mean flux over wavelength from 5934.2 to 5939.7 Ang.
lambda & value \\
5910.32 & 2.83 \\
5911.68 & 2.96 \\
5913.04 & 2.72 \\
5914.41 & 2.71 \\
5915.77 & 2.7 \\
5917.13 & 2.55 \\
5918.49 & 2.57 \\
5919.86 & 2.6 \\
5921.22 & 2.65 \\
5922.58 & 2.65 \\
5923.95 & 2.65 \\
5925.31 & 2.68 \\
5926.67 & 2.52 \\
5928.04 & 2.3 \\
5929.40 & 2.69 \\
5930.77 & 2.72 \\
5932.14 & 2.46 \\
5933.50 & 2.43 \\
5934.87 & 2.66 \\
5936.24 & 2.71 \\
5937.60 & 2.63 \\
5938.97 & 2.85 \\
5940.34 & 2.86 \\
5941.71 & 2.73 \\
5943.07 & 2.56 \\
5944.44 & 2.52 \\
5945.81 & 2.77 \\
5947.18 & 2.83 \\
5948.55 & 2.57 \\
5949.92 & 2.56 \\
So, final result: 2.71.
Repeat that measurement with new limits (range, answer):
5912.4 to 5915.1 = 2.71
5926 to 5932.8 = 2.54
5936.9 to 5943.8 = 2.73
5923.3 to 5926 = 2.67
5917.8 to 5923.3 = 2.62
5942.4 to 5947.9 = 2.67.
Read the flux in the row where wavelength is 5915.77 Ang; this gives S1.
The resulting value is 2.7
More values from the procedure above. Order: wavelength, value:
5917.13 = 2.55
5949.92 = 2.56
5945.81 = 2.77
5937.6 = 2.63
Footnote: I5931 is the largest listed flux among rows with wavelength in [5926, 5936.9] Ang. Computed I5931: 2.72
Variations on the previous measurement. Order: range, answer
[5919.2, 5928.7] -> 2.68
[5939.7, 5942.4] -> 2.86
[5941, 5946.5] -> 2.77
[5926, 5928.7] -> 2.52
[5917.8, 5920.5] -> 2.6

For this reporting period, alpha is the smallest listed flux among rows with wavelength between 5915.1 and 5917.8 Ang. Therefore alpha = 2.55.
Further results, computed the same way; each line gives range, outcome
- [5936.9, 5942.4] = 2.63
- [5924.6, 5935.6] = 2.3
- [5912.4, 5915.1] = 2.71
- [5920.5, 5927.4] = 2.52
